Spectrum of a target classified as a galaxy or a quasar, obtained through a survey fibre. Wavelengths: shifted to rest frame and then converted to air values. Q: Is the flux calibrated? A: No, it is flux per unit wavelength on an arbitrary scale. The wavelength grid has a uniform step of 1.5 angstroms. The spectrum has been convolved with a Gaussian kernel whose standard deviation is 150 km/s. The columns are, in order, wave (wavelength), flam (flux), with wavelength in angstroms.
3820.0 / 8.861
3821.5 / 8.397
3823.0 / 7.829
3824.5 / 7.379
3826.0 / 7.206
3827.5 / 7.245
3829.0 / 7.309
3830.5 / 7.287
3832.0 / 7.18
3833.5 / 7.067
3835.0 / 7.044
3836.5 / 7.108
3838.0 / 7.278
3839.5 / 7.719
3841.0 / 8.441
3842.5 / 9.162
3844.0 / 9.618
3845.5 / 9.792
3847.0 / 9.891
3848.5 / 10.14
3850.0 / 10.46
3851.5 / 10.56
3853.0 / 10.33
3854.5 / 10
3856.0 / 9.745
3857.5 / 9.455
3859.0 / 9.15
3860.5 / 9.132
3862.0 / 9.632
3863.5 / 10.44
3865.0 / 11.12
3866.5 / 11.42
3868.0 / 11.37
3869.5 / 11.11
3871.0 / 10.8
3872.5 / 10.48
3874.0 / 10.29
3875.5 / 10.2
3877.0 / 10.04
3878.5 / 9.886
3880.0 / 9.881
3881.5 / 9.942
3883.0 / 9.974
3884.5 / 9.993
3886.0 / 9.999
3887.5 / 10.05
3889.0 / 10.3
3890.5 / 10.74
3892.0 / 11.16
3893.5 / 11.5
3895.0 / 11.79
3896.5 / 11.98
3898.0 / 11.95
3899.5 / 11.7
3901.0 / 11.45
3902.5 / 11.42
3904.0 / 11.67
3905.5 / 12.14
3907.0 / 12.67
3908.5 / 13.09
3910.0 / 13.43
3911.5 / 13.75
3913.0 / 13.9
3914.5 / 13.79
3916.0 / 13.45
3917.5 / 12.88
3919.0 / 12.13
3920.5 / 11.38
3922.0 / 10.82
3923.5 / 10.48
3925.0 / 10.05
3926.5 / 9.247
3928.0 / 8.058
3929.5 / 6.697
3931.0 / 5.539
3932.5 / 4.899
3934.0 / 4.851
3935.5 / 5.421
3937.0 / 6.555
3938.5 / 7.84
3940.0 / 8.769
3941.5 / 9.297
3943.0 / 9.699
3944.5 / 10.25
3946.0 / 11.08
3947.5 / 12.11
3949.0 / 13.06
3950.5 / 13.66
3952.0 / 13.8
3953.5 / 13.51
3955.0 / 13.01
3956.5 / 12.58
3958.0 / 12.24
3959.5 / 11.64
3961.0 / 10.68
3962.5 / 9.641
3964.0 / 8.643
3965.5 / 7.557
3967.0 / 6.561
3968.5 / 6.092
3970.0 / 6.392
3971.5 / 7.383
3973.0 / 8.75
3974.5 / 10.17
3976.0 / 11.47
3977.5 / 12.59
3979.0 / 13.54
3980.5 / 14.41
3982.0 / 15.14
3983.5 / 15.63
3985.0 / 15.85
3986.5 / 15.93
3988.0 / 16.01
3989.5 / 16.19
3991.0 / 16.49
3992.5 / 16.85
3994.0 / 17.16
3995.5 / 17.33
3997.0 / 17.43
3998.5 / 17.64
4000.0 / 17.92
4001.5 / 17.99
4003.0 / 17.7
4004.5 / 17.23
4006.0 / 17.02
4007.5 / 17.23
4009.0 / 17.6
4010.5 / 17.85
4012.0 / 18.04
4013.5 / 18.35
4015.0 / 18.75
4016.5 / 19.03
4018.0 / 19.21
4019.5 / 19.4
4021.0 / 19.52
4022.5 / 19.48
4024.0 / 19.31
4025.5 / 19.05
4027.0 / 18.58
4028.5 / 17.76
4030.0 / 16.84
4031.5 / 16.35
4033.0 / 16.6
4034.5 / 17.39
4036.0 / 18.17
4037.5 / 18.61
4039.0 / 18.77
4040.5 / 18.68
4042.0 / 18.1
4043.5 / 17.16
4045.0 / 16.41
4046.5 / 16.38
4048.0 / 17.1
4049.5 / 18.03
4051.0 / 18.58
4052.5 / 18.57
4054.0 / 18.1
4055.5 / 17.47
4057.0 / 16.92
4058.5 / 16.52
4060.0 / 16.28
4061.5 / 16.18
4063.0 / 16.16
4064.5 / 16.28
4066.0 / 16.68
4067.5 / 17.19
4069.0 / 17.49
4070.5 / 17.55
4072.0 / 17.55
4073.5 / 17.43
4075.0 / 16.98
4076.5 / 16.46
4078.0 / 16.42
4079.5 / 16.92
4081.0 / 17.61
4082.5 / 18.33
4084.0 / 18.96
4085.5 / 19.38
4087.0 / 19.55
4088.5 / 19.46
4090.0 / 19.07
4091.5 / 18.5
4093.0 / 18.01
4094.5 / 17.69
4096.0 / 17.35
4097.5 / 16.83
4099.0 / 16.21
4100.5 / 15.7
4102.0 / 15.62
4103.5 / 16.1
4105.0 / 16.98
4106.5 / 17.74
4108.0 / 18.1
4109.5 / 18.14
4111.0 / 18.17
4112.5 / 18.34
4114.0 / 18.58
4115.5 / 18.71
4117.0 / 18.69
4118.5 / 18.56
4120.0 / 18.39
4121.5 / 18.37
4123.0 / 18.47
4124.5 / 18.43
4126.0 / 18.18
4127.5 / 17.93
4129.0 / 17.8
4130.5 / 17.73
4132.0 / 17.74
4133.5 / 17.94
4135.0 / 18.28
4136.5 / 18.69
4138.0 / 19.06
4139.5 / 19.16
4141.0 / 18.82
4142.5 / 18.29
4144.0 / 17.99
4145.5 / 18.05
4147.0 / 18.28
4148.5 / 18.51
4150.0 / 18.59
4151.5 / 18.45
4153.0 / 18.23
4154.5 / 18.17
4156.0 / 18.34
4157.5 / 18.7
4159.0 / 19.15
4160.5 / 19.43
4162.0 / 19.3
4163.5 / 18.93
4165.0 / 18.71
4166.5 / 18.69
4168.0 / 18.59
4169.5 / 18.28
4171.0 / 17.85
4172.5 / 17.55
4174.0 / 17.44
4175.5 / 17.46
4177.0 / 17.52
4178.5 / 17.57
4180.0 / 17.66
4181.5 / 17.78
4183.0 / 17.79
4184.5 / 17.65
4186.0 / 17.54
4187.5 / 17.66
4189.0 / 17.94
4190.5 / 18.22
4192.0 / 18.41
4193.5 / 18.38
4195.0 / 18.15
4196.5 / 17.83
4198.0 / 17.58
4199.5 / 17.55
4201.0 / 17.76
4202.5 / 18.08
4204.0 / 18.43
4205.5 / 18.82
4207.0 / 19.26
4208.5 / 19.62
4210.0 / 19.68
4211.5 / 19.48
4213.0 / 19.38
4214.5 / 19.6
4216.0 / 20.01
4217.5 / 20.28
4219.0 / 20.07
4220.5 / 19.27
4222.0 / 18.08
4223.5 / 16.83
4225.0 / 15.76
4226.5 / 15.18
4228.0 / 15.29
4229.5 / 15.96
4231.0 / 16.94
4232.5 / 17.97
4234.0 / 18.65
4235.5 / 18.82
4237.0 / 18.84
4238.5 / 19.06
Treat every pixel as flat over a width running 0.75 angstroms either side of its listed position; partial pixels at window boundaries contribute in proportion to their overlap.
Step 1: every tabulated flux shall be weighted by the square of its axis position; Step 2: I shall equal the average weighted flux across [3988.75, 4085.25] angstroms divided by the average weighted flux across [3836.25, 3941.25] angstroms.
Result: 1.87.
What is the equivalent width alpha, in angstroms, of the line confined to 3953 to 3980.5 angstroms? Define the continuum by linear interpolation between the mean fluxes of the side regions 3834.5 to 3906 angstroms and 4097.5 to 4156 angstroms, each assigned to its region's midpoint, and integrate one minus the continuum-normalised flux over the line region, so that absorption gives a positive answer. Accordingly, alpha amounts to 6.1 angstroms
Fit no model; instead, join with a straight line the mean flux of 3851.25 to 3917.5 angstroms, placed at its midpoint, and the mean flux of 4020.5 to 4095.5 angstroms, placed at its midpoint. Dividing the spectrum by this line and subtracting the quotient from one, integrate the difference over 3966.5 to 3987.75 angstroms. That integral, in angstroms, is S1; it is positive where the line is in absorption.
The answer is 4.5 angstroms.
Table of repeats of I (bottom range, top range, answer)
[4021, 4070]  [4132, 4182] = 1.10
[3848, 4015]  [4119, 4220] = 1.75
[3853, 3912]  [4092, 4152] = 1.86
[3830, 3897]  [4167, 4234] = 2.18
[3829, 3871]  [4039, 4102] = 2.09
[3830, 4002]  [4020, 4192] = 1.79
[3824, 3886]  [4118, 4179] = 2.27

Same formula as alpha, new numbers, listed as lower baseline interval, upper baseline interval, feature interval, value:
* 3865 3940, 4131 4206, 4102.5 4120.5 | -1.57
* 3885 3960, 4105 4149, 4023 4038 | -3.15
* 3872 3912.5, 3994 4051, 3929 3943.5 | 7.08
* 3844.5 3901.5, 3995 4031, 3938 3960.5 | 4.84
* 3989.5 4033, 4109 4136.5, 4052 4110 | 2.37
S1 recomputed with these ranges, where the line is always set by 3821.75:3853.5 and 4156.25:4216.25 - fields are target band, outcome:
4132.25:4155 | -1.7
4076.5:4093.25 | -3.1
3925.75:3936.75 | 4.6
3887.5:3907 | -2.7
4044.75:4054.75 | -2.2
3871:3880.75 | -0.7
